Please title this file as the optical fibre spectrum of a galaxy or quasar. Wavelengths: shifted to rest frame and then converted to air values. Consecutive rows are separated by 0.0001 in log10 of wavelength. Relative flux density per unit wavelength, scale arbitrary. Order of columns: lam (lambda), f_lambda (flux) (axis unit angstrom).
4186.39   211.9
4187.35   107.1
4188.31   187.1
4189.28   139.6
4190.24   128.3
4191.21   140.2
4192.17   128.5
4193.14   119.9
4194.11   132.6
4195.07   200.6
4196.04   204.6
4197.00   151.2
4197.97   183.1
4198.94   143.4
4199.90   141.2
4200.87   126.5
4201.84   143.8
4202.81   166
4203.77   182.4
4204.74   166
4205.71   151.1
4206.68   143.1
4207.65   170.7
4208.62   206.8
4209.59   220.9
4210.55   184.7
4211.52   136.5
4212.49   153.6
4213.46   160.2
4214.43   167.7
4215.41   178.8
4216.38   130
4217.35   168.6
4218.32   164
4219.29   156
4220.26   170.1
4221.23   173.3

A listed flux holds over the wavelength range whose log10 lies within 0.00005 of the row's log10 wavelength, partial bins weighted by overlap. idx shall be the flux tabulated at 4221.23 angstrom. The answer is 173.3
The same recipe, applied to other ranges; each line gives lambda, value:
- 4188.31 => 187.1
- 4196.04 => 204.6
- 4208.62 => 206.8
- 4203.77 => 182.4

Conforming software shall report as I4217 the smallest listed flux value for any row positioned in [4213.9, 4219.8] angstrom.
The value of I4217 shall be 130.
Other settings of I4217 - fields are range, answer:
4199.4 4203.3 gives 126.5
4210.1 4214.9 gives 136.5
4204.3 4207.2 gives 143.1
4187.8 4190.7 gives 128.3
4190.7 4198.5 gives 119.9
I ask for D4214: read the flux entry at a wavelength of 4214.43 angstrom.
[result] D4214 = 167.7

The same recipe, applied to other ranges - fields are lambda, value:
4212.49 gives 153.6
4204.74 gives 166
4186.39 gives 211.9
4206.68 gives 143.1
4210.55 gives 184.7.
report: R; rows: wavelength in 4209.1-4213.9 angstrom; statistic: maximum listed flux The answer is 220.9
